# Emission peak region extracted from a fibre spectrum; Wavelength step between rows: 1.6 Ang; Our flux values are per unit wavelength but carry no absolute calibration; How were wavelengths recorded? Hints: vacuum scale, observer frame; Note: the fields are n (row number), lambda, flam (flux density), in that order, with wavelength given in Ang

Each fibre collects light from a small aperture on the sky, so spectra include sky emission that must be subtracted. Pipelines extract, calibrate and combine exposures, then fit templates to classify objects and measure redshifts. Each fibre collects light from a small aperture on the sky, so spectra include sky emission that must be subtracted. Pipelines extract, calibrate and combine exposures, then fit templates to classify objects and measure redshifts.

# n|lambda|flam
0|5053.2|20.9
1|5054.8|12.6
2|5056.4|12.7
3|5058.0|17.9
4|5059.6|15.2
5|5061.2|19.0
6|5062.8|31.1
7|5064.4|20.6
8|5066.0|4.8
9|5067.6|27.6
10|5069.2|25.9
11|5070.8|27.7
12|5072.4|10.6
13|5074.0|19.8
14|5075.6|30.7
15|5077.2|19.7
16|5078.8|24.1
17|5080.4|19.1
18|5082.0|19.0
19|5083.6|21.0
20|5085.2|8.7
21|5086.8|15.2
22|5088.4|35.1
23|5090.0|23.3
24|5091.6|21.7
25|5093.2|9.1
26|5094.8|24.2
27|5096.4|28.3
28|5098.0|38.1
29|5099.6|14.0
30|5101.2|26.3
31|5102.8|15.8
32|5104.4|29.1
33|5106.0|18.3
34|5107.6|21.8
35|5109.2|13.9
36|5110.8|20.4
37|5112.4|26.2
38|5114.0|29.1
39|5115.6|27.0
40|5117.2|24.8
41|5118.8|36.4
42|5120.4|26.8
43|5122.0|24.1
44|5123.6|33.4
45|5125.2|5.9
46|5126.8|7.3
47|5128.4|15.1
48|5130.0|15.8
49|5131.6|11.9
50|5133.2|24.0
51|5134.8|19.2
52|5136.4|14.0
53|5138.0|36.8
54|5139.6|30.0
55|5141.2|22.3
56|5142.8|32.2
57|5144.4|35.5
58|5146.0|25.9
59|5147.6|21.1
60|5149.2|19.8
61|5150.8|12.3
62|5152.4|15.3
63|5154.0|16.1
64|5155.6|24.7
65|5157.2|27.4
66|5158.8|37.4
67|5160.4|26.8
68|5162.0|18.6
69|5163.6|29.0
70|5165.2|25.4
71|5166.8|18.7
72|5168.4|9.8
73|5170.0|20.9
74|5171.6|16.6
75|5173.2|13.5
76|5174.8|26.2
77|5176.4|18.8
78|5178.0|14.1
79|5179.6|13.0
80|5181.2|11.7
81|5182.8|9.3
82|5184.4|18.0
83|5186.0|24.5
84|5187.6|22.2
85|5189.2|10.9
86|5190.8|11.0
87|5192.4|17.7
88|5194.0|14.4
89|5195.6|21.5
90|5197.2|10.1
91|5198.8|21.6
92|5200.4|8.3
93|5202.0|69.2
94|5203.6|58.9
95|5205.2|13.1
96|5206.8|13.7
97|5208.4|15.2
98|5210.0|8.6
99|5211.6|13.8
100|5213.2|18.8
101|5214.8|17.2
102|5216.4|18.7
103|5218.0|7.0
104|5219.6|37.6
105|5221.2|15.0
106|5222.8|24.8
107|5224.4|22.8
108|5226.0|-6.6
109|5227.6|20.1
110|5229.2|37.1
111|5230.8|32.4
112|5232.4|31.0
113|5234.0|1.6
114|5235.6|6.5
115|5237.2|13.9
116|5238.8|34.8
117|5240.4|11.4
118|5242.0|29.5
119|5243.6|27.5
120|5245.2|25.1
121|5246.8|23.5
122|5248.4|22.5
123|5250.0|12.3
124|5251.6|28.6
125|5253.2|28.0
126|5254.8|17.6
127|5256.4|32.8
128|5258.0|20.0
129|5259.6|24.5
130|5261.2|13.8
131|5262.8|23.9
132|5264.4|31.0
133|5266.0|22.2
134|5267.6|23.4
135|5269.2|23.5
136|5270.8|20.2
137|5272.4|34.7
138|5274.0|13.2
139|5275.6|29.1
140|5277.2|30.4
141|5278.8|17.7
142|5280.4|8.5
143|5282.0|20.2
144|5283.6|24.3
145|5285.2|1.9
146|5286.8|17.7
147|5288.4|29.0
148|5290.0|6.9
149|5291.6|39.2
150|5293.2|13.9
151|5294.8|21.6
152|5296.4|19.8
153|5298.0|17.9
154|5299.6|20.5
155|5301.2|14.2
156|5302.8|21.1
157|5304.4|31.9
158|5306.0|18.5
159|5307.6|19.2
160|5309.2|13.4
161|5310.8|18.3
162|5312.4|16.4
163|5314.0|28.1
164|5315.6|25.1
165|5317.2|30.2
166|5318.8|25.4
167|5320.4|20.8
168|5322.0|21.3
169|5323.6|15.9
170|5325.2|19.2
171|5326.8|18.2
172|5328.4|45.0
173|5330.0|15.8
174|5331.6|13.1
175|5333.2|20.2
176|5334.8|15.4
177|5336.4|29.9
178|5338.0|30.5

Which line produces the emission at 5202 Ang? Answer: H-gamma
